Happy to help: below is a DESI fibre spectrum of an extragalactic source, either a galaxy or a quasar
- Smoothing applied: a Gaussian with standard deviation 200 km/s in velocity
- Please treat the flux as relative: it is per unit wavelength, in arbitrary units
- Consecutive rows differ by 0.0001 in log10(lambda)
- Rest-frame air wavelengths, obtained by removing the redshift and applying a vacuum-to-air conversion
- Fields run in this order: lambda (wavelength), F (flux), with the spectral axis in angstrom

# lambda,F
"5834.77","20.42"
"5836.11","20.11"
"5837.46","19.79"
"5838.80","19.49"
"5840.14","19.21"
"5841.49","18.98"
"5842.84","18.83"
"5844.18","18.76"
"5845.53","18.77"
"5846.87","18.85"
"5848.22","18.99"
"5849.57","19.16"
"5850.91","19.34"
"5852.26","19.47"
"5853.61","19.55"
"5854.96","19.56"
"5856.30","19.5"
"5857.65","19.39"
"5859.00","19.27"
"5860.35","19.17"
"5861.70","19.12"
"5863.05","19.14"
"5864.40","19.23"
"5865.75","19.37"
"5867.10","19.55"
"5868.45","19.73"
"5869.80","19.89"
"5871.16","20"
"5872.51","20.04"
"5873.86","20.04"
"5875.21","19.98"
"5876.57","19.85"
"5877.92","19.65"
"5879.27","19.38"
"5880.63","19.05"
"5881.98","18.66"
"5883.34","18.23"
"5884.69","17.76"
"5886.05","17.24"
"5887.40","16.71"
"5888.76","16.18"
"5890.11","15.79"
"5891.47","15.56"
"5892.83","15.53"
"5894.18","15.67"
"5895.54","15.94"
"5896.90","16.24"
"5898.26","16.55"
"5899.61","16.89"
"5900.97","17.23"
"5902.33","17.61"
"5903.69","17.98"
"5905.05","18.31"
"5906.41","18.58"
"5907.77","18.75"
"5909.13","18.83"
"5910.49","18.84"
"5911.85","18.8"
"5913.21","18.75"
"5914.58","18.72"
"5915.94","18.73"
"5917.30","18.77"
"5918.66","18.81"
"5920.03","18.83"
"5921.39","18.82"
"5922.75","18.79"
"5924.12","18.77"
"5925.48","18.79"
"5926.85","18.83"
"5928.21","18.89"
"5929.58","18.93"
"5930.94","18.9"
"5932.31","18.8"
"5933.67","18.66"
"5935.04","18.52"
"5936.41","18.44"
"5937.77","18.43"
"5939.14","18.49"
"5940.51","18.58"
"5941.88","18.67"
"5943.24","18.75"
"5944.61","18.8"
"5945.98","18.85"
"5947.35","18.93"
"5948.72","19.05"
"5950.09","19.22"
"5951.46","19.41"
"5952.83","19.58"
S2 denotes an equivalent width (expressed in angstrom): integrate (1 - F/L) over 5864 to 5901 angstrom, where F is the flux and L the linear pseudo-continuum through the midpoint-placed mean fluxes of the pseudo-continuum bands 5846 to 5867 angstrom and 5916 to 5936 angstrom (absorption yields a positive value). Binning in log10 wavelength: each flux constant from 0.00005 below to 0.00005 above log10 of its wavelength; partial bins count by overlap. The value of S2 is 2.0 angstrom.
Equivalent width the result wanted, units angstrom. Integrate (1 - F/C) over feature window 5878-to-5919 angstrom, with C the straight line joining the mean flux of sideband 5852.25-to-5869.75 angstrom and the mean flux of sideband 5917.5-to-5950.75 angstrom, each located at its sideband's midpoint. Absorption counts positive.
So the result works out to 3.0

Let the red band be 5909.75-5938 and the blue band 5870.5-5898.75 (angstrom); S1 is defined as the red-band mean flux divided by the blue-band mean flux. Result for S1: 1.1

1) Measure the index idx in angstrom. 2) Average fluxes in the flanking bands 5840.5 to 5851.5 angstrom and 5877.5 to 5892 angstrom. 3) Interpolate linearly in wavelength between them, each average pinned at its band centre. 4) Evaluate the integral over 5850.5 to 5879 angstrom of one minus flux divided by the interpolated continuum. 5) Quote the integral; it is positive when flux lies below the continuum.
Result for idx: -1.9 angstrom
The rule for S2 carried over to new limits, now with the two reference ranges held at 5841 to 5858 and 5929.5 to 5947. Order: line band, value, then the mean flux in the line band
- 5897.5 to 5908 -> 0.7 angstrom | 17.7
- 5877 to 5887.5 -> 0.3 angstrom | 18.5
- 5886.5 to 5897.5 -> 1.7 angstrom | 16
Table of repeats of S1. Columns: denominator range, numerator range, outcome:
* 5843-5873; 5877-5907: 0.90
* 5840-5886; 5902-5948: 0.97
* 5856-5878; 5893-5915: 0.90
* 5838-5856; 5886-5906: 0.87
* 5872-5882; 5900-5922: 0.94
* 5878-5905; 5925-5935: 1.10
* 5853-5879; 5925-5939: 0.96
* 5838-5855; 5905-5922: 0.98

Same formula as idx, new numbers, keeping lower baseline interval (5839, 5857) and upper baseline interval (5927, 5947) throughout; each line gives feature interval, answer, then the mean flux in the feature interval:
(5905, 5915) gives 0.07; 18.7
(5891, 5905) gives 1.70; 16.6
